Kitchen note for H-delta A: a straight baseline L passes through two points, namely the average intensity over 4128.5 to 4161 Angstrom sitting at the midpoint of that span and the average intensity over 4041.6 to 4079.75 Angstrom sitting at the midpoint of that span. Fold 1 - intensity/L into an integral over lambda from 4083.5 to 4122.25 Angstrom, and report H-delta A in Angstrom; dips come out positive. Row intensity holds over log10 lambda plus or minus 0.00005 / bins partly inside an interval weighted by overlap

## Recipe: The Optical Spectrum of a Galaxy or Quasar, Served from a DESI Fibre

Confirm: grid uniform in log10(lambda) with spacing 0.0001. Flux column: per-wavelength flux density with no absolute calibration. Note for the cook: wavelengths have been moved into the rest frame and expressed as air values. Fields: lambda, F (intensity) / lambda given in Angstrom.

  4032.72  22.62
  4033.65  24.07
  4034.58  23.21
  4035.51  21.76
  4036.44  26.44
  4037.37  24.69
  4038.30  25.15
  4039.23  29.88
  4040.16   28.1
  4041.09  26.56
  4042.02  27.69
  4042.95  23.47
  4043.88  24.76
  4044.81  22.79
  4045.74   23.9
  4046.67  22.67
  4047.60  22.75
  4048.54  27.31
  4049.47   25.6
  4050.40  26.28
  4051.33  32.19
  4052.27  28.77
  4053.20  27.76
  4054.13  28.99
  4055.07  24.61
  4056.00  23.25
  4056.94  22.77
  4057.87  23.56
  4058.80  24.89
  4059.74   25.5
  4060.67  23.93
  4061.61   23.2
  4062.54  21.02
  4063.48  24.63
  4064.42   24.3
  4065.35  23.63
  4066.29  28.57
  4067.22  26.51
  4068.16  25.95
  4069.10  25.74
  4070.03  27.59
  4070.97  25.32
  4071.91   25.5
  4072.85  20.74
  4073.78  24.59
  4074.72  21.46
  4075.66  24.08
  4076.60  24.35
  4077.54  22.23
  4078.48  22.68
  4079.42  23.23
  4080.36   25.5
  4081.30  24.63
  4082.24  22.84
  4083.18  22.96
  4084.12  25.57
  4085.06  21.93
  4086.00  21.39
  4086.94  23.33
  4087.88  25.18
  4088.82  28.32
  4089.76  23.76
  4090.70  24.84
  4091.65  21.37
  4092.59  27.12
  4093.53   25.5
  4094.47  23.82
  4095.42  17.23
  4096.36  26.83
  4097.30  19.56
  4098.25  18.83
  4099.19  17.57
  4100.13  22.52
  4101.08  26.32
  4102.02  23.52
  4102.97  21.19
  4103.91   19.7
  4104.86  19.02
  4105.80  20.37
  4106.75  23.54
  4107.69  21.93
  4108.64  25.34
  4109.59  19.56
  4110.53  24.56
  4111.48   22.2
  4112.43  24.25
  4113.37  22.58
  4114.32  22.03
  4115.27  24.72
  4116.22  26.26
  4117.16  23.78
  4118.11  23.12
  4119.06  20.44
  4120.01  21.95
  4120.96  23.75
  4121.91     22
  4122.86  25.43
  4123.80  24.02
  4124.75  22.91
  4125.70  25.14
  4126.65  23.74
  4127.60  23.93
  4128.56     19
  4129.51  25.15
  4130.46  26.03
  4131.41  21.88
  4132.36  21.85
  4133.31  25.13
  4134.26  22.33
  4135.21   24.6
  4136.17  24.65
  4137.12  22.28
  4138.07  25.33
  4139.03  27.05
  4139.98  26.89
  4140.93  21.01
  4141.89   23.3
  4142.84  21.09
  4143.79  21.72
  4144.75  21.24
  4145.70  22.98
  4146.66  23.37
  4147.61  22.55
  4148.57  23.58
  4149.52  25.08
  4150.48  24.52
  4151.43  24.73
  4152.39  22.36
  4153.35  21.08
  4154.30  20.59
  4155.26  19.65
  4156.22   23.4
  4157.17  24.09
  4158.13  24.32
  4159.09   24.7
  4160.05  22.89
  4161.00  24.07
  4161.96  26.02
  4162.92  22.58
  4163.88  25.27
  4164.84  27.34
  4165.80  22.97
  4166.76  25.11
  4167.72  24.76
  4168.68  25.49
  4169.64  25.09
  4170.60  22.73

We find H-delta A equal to 2.0 Angstrom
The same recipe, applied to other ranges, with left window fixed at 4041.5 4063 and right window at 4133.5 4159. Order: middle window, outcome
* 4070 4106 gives 1.9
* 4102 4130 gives 1.2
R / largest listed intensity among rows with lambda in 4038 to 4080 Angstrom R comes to 32.19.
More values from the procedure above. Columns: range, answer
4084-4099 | 28.32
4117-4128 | 25.43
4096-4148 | 27.05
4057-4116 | 28.57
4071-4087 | 25.57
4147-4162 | 26.02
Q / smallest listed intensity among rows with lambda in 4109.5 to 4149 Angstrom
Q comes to 19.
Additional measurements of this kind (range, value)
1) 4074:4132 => 17.23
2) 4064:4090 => 20.74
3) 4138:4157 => 19.65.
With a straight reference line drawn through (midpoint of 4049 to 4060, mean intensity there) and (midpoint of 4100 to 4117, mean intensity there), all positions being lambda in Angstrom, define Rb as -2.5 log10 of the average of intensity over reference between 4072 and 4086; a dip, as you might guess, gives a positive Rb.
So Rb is 0.06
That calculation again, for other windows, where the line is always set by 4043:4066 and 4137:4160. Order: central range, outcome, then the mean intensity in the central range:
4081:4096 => 0.03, 23.8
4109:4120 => 0.04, 23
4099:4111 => 0.09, 22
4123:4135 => 0.00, 23.5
